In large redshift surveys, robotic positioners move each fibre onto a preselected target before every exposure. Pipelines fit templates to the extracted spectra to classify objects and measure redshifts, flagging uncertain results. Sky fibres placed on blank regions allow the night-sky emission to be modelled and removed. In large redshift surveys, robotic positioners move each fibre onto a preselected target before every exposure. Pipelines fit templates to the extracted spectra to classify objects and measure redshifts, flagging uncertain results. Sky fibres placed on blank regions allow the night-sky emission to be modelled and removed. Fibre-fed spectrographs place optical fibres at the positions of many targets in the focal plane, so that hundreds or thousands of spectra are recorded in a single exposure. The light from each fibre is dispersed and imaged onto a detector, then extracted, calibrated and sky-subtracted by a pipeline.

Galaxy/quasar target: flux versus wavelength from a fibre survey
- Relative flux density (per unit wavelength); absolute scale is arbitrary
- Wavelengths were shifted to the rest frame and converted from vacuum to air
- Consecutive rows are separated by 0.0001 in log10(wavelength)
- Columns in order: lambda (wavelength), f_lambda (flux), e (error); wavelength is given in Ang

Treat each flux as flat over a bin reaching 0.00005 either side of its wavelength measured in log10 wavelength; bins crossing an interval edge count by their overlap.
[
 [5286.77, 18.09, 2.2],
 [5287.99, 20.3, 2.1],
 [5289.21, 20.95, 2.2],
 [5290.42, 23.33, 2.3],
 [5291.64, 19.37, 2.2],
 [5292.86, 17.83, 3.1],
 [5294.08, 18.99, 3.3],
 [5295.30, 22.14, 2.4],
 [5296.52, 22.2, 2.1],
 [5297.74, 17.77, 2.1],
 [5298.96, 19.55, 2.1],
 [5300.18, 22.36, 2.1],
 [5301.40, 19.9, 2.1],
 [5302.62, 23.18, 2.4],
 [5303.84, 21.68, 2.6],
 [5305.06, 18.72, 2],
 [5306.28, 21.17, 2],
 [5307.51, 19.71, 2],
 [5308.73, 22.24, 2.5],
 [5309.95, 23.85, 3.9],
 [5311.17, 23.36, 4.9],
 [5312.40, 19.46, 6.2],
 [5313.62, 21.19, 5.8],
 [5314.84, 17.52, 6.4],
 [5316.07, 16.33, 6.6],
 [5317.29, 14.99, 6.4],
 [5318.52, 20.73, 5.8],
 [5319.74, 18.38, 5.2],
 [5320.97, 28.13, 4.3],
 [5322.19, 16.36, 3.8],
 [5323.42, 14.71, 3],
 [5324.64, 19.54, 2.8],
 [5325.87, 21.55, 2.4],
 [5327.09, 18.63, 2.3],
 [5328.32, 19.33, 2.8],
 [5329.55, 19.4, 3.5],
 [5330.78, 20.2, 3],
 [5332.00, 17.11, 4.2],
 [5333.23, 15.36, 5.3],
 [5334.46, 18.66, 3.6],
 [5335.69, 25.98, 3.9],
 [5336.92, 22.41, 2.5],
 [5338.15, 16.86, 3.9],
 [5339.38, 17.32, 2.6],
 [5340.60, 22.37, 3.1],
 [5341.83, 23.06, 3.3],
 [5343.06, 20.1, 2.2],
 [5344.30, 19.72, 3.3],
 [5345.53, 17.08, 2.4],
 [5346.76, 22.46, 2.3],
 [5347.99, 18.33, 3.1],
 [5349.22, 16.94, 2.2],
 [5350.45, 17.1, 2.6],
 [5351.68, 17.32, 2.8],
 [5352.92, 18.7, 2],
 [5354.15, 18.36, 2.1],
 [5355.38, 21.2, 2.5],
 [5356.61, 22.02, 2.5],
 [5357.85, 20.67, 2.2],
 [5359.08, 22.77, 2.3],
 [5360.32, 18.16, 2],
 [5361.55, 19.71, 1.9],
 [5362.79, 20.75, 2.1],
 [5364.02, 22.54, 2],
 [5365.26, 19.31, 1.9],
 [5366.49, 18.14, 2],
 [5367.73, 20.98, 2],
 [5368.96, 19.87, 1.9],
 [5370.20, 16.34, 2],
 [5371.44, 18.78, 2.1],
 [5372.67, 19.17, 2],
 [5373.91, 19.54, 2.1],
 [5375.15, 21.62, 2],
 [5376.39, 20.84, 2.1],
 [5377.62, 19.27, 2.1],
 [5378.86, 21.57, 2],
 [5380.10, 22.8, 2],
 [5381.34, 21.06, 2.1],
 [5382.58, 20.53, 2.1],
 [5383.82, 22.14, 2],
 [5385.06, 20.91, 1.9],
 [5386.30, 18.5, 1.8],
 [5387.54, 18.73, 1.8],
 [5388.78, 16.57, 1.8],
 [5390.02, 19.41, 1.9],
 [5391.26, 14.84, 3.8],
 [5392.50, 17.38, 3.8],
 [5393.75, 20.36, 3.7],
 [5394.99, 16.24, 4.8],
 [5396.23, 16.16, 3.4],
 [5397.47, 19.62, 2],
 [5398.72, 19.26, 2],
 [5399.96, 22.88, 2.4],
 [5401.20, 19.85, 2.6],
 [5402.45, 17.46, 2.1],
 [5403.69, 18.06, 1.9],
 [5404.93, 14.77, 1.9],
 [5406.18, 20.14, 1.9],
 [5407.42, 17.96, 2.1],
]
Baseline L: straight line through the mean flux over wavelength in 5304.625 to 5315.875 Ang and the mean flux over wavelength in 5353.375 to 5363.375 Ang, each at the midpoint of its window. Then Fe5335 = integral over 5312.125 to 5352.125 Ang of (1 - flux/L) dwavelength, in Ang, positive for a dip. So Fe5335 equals 2.56 Ang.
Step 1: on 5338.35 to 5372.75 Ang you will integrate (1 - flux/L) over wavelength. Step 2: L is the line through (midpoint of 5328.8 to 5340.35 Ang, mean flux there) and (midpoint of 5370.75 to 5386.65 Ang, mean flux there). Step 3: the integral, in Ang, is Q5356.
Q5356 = 0.56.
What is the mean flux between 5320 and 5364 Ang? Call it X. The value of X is 19.7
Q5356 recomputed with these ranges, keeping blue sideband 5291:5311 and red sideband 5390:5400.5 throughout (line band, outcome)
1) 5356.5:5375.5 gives -0.84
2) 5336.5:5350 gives 0.03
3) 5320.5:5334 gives 0.71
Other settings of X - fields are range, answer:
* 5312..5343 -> 19.4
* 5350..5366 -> 19.9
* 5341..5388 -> 19.9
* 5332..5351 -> 19.5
